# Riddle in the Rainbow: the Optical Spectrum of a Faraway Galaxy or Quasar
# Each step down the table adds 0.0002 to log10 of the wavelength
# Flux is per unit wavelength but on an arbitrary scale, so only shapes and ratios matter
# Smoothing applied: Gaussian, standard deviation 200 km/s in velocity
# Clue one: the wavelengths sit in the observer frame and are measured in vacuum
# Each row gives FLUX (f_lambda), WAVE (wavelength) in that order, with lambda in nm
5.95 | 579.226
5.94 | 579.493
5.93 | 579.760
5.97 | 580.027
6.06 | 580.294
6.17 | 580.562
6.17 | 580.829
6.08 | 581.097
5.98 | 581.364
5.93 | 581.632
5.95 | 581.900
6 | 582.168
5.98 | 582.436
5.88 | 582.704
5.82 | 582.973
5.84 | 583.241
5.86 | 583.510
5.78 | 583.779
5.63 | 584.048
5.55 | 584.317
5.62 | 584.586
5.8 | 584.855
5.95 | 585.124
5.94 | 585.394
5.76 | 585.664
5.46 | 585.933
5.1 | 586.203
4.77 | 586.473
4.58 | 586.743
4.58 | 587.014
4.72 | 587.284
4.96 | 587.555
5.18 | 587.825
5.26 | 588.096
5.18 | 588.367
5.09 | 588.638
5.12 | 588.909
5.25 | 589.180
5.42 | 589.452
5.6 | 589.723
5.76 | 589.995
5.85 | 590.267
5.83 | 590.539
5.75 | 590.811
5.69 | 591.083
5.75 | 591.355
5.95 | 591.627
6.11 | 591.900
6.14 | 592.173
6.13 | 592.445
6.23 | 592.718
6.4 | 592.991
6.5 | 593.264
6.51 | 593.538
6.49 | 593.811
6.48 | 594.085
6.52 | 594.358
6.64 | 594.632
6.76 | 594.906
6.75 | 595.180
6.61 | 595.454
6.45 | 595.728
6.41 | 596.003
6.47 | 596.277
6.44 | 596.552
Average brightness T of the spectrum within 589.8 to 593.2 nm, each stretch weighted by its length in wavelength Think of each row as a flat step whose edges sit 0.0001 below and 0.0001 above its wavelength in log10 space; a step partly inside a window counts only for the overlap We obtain 5.97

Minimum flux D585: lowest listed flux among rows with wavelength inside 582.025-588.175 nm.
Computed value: 4.58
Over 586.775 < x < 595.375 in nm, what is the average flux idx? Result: 5.82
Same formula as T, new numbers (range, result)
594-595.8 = 6.61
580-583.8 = 5.97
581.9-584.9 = 5.8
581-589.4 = 5.5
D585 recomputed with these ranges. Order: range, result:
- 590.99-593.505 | 5.69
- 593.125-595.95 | 6.45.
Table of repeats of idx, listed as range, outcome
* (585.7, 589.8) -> 5.09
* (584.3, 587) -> 5.41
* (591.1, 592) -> 5.9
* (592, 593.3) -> 6.26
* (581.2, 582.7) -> 5.97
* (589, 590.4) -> 5.56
